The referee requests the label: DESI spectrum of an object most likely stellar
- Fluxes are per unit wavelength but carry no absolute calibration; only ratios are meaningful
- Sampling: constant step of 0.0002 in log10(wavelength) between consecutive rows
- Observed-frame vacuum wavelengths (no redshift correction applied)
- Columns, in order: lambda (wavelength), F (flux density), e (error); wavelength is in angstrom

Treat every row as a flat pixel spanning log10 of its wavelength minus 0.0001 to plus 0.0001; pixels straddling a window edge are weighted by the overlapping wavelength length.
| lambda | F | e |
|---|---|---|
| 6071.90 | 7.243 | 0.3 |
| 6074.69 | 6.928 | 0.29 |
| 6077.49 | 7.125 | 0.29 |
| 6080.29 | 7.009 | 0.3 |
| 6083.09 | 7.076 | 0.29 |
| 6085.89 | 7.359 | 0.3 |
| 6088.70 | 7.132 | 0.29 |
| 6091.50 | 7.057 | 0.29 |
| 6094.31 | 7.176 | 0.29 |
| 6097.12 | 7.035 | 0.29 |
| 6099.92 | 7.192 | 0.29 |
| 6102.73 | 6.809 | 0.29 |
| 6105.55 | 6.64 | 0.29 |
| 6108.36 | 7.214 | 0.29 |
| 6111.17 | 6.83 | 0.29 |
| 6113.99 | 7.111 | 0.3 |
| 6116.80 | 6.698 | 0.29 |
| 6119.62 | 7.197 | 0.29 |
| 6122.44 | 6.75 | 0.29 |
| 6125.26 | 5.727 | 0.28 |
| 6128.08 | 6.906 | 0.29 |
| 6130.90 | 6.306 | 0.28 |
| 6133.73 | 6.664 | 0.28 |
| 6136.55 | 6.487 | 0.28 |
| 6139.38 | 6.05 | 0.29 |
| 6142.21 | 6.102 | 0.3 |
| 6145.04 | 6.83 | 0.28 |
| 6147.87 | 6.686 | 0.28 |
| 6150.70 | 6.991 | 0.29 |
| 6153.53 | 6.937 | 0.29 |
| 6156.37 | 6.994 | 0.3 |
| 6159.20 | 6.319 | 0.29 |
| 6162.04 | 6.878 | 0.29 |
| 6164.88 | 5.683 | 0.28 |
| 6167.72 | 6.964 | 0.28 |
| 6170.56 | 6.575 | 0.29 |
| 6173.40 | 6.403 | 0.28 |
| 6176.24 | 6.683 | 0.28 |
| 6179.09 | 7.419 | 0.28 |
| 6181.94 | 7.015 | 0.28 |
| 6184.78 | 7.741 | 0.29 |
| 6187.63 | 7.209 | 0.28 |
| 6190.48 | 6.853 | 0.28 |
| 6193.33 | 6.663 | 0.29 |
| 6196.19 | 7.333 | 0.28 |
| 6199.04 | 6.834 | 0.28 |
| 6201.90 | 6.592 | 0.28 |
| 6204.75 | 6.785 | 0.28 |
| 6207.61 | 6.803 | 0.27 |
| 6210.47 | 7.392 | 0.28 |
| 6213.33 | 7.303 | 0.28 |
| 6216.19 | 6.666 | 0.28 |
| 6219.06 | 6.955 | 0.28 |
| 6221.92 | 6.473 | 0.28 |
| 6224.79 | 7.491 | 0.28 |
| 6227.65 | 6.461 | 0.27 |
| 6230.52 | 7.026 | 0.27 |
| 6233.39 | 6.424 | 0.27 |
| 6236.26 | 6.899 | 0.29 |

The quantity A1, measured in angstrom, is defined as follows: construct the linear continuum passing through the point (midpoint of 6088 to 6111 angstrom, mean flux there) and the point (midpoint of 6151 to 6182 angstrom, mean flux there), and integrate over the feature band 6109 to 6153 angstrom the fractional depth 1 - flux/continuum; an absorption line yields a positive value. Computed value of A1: 1.5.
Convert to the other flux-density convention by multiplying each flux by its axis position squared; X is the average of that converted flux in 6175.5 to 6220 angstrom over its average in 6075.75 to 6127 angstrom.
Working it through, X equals 1.04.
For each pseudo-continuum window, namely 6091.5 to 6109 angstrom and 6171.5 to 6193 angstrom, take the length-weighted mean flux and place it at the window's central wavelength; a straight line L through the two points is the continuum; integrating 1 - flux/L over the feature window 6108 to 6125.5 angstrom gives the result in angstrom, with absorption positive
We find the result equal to 0.4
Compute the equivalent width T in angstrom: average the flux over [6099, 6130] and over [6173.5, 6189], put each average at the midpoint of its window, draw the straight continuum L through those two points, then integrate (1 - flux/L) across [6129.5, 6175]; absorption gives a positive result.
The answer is 2.9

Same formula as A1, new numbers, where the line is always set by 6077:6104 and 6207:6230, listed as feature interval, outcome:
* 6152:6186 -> 1.03 angstrom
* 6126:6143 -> 1.55 angstrom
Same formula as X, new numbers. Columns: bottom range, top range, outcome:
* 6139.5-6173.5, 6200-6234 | 1.06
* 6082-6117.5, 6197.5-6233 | 1.02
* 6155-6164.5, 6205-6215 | 1.09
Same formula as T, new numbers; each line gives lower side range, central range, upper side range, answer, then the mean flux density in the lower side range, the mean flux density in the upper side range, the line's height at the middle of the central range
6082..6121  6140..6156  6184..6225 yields 0.7 angstrom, 7.04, 6.98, 7.01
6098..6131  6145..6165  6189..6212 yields 0.4 angstrom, 6.81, 6.91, 6.85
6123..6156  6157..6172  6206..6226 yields 0.4 angstrom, 6.54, 7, 6.69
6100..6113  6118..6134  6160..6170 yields 0.4 angstrom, 6.91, 6.5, 6.77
